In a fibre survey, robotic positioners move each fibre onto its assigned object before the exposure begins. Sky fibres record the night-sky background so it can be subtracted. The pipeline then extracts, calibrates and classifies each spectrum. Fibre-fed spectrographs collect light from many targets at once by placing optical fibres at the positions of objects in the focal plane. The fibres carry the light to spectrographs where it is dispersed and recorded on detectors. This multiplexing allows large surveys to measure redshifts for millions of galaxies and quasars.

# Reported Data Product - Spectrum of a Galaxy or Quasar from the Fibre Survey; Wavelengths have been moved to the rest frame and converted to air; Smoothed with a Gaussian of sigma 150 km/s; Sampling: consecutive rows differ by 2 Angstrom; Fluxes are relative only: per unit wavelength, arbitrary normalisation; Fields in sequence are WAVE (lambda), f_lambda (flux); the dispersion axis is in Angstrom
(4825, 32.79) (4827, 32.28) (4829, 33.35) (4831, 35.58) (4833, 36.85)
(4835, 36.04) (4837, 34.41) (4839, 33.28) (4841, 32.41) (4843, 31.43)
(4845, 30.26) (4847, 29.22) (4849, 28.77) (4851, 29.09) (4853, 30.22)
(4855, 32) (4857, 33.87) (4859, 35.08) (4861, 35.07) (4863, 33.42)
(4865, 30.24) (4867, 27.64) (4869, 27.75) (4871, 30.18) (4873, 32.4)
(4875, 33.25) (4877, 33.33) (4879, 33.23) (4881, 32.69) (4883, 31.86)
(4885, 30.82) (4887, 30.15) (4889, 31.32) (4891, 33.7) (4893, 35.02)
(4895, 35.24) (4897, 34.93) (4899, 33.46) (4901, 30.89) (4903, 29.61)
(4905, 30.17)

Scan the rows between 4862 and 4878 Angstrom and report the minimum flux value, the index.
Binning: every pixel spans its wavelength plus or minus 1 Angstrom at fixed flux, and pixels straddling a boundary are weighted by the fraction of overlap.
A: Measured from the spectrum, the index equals 27.64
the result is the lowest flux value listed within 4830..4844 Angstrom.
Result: 31.43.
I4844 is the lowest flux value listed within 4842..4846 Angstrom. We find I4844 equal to 30.26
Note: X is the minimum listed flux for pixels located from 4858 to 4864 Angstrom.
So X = 33.42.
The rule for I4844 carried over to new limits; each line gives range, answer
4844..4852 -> 28.77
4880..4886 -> 30.82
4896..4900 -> 33.46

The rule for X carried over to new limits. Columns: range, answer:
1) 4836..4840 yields 33.28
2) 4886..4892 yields 30.15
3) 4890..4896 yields 33.7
